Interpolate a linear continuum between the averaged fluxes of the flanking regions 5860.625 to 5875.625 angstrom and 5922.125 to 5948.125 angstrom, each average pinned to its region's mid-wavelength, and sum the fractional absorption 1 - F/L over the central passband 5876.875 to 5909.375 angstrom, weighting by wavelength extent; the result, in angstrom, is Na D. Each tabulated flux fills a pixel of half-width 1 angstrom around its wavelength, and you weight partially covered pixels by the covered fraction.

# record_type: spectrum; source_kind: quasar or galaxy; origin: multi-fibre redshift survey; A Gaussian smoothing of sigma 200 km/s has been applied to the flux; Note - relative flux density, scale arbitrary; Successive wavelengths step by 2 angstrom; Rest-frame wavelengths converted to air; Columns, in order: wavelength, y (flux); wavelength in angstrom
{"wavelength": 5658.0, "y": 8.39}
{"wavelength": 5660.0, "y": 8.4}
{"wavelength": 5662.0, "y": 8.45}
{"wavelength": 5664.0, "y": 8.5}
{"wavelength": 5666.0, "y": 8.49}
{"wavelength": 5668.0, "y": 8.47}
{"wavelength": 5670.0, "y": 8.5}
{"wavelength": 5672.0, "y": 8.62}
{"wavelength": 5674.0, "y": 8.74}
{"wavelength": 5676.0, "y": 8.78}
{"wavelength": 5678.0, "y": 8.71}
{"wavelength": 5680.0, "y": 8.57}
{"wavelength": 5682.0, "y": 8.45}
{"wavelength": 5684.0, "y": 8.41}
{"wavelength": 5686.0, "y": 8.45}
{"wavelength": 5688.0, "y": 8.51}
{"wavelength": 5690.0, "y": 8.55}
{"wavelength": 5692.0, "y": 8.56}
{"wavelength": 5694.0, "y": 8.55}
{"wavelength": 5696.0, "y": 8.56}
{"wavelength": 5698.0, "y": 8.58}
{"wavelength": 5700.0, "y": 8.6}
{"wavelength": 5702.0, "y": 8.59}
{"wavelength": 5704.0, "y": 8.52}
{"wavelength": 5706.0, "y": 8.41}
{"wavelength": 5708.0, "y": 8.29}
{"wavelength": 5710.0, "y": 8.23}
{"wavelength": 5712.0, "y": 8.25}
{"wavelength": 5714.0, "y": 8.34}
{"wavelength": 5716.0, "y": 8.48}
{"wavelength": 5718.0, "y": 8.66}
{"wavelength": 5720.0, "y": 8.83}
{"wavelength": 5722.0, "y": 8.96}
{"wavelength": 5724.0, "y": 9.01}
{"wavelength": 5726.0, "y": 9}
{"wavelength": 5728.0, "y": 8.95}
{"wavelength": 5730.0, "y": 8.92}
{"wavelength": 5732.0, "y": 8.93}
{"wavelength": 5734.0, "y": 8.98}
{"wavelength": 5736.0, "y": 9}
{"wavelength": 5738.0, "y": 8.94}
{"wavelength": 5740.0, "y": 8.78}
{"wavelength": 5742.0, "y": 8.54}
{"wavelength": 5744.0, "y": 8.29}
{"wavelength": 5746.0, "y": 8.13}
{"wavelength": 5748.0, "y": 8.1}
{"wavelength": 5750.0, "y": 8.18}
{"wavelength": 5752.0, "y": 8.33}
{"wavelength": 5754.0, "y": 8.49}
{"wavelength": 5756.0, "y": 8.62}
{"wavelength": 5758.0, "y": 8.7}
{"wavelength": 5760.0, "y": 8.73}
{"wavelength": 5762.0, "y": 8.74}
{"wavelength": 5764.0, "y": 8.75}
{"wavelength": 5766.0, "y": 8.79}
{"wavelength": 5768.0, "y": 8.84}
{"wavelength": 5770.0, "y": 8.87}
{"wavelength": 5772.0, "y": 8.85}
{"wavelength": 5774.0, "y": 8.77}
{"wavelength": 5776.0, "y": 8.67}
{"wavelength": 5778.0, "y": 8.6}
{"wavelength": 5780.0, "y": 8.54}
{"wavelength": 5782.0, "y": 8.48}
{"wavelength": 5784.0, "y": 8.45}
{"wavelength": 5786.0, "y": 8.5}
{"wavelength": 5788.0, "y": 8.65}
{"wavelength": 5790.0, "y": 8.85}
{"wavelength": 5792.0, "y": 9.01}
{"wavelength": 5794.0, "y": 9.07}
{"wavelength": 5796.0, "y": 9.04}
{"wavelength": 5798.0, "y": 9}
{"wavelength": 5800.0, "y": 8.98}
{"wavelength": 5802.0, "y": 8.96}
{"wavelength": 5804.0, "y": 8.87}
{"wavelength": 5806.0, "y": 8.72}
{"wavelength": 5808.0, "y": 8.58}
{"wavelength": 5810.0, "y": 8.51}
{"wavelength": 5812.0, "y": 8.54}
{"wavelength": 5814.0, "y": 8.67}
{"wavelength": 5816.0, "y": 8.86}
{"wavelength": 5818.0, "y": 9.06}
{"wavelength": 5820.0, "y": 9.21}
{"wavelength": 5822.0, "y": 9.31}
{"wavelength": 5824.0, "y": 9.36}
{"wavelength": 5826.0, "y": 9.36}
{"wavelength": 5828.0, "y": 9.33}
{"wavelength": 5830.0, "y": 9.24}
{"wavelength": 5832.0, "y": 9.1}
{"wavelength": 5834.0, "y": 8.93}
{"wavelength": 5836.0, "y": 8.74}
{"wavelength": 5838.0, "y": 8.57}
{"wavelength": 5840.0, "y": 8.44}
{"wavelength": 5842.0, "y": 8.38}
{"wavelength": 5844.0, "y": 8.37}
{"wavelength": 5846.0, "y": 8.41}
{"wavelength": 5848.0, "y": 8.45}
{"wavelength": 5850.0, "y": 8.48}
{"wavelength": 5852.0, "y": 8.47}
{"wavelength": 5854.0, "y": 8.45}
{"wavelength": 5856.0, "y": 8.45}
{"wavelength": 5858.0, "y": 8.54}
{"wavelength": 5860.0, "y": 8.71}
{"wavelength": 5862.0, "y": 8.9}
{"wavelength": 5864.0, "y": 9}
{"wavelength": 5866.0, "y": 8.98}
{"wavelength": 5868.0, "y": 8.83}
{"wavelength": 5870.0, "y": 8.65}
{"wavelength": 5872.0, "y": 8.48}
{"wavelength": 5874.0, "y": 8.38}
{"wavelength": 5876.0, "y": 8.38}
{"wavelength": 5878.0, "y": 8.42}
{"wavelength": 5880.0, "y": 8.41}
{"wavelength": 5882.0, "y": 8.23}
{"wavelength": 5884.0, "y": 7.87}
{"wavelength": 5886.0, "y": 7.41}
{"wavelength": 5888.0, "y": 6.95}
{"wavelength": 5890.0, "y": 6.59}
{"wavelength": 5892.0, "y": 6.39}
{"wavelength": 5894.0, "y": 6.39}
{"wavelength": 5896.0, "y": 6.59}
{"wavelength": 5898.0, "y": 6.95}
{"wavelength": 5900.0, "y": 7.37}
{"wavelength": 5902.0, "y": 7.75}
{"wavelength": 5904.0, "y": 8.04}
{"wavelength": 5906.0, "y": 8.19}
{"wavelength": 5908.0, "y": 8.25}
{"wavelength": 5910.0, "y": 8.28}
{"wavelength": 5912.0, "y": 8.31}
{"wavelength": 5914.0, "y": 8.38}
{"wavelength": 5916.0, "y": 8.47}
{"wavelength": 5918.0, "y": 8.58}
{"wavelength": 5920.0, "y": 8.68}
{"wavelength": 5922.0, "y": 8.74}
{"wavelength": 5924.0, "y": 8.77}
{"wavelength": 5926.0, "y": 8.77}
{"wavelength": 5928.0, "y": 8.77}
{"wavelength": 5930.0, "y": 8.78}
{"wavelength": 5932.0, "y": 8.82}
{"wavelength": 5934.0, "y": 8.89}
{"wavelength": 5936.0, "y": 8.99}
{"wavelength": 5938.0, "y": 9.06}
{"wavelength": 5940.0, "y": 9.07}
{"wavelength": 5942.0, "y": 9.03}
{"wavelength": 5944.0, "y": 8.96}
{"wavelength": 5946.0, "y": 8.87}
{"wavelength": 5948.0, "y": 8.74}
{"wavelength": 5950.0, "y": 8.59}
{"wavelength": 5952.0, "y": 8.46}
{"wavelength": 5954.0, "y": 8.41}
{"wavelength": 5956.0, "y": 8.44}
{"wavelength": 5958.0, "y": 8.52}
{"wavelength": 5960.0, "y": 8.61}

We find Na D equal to 4.8 angstrom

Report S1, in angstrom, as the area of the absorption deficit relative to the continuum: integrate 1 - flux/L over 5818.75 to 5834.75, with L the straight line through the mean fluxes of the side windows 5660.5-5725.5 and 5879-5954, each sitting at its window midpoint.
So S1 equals -1.7 angstrom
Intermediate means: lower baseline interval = 8.55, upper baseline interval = 8.2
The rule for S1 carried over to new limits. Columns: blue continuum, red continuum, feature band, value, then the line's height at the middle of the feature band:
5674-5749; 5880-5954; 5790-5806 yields -1.00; 8.44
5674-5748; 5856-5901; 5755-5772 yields -0.72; 8.4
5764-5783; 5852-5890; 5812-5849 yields -1.60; 8.5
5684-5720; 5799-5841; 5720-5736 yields -0.70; 8.58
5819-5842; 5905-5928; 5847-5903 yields 4.76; 8.76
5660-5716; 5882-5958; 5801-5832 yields -2.36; 8.34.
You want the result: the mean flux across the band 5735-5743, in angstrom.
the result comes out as 8.81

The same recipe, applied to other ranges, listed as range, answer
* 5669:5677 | 8.66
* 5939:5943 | 9.05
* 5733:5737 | 8.99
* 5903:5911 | 8.19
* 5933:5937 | 8.94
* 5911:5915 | 8.35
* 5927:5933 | 8.79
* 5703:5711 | 8.36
